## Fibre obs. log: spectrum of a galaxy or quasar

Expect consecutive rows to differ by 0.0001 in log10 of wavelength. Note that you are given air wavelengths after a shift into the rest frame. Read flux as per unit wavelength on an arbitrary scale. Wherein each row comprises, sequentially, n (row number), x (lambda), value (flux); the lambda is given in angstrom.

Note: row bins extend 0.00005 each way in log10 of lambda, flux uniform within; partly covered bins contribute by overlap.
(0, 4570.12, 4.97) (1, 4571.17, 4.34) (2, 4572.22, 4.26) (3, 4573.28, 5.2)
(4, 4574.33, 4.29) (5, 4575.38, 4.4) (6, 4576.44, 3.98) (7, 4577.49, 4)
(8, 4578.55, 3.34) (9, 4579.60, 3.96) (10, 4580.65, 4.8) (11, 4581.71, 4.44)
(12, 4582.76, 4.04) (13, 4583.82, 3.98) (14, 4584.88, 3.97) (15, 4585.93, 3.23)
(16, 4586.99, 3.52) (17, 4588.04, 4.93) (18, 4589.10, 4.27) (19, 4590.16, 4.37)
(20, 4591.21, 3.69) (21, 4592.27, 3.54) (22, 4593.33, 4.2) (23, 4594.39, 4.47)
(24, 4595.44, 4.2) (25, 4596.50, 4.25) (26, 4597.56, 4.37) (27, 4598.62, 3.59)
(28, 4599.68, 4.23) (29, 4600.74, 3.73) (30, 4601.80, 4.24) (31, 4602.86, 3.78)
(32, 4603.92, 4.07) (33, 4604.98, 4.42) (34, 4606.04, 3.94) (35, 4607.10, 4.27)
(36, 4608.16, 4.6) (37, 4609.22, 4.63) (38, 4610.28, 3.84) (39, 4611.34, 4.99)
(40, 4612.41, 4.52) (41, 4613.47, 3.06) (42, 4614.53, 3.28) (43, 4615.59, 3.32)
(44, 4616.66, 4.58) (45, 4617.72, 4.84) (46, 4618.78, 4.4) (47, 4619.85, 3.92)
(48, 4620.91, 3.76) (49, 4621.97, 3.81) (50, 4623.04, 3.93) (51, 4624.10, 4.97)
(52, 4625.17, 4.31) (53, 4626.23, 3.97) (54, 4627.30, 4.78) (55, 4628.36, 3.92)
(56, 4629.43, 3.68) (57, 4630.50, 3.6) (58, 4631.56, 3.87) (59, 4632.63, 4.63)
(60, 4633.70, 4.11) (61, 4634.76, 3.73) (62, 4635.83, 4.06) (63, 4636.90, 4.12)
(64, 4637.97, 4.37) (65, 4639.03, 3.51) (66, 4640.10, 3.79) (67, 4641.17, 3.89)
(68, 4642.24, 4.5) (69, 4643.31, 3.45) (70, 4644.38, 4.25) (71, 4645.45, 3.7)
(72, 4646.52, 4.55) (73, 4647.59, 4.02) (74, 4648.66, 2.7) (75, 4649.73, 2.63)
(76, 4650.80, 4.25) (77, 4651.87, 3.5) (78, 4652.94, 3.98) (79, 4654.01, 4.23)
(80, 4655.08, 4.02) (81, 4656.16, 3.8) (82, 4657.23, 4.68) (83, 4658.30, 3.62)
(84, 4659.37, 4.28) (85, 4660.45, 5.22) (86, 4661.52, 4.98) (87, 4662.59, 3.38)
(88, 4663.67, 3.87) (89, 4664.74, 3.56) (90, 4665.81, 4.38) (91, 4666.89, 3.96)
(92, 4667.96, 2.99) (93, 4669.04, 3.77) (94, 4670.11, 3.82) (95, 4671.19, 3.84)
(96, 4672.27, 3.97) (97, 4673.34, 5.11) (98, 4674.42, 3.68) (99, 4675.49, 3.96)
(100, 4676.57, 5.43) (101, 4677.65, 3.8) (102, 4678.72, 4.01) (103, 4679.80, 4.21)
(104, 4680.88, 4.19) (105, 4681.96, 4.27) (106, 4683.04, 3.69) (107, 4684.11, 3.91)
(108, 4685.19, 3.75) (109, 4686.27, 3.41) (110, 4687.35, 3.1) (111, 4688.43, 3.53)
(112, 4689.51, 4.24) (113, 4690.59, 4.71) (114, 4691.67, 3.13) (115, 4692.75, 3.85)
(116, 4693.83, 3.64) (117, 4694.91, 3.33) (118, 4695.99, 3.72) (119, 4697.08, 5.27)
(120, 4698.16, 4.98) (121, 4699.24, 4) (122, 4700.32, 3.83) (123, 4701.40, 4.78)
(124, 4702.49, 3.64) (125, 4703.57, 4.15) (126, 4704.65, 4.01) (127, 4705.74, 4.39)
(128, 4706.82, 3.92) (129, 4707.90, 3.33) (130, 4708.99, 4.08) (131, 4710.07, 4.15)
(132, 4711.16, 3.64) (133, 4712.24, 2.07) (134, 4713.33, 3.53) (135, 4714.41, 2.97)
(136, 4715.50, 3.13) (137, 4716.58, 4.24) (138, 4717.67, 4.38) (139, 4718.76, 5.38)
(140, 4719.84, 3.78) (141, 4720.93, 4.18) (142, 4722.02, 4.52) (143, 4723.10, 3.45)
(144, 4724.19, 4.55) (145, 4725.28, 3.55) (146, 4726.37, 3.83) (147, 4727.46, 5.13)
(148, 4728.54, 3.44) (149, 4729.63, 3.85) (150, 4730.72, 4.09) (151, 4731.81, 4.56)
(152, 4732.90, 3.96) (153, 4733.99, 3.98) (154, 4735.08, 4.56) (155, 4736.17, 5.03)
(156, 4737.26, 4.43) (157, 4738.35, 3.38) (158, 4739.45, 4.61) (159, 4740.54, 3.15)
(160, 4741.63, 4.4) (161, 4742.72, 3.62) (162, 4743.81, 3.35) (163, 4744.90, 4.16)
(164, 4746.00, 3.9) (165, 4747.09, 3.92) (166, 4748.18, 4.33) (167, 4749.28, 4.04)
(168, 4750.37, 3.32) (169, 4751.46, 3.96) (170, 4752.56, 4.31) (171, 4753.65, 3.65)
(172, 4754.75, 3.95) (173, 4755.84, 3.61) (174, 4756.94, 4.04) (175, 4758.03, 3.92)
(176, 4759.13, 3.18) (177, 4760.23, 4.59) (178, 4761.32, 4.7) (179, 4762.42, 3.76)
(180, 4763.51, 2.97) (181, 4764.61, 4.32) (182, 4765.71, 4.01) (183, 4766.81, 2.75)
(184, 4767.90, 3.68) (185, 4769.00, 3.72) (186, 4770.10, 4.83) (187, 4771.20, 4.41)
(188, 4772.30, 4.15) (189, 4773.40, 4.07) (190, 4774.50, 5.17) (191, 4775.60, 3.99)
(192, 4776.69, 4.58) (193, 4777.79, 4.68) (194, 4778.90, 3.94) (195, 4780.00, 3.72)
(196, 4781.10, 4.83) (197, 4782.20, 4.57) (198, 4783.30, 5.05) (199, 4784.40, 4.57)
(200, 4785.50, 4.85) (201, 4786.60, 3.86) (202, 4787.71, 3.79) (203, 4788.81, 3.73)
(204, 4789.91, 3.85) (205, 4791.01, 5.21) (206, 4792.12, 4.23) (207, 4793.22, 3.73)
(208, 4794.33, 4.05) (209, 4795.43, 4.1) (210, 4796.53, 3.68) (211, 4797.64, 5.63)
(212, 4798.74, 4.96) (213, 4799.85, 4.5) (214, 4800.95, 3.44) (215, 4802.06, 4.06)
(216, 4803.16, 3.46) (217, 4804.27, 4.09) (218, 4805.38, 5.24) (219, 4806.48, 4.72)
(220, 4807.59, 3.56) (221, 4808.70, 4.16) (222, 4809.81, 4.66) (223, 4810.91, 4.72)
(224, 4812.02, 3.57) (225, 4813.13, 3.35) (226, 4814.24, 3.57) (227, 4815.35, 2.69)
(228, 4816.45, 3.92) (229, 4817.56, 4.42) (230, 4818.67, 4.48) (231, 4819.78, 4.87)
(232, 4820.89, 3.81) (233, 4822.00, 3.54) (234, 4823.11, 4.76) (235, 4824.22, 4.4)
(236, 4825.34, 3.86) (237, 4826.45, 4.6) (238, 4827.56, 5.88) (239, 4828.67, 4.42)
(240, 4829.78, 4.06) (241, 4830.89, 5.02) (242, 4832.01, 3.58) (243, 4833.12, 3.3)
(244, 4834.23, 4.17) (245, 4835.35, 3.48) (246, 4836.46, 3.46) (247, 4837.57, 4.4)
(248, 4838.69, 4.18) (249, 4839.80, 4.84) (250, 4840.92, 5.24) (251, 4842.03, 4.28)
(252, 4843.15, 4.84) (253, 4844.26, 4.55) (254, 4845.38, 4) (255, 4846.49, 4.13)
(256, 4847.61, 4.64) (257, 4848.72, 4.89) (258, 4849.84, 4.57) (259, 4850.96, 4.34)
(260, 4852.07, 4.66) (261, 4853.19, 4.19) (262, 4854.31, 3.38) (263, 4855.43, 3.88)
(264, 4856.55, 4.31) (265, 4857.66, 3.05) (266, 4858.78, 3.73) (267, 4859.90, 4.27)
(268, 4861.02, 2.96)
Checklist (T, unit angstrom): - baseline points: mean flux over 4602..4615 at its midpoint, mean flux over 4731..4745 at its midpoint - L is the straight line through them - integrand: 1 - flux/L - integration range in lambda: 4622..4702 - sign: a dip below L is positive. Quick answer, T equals 2.00 angstrom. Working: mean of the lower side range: 4.12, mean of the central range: 4.01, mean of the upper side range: 4.09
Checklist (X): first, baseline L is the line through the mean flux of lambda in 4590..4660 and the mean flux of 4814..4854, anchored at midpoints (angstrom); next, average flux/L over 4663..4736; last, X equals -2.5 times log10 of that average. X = 0.04 mag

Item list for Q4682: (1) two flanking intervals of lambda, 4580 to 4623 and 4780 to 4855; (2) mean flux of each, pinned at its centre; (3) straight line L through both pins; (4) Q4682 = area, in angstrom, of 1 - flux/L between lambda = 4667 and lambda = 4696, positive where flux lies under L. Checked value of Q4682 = 1.8 angstrom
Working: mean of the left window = 4.1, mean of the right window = 4.26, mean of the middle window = 3.9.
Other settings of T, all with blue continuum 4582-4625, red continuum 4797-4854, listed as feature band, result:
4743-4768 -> 2.2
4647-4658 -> 0.9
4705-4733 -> 1.7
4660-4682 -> 0.2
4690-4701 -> 0.3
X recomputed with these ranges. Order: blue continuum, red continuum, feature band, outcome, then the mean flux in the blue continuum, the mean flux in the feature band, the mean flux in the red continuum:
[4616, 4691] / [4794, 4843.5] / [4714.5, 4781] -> 0.023 mag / 4.02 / 4.05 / 4.22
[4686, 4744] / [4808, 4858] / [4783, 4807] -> -0.044 mag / 3.97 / 4.3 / 4.21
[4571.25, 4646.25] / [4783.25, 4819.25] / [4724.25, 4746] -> 0.021 mag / 4.1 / 4.06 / 4.17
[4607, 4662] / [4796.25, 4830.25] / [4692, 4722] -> 0.051 mag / 4.06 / 3.94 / 4.23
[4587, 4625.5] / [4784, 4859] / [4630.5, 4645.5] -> 0.041 mag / 4.14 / 3.99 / 4.21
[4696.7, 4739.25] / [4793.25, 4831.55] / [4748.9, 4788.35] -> 0.014 mag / 4.05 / 4.1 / 4.23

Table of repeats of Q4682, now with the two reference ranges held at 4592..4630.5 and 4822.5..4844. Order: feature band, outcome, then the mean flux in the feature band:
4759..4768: 1.00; 3.81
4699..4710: 0.52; 4.02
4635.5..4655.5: 1.39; 3.87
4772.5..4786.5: -0.57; 4.47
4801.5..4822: 1.29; 4.06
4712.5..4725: 0.82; 3.96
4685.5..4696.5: 1.40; 3.67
